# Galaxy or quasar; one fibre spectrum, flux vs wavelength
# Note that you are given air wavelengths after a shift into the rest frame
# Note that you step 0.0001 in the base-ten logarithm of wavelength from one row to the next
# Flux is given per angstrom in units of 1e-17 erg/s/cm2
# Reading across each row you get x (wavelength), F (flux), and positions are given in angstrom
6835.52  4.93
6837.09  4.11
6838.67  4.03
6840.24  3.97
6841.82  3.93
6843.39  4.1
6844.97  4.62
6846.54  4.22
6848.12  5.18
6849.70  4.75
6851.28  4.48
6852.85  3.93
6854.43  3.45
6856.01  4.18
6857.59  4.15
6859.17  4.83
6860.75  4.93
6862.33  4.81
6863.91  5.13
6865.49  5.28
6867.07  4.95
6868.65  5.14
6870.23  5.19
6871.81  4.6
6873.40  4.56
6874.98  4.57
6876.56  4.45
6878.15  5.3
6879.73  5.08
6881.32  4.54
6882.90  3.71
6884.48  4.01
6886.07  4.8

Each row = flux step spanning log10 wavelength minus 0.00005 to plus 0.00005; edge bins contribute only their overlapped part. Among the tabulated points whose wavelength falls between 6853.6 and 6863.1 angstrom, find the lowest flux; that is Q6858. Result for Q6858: 3.45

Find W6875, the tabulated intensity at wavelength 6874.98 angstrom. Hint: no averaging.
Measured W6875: 4.57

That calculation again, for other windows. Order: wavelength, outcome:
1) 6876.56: 4.45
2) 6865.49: 5.28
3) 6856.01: 4.18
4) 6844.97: 4.62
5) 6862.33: 4.81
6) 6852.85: 3.93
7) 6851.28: 4.48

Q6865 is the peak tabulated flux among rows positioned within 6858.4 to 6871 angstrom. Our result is 5.28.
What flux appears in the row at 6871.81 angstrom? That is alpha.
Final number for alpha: 4.6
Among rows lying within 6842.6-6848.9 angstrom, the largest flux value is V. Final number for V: 5.18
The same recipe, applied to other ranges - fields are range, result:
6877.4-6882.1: 5.3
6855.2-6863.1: 4.93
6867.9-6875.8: 5.19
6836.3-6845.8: 4.62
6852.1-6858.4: 4.18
